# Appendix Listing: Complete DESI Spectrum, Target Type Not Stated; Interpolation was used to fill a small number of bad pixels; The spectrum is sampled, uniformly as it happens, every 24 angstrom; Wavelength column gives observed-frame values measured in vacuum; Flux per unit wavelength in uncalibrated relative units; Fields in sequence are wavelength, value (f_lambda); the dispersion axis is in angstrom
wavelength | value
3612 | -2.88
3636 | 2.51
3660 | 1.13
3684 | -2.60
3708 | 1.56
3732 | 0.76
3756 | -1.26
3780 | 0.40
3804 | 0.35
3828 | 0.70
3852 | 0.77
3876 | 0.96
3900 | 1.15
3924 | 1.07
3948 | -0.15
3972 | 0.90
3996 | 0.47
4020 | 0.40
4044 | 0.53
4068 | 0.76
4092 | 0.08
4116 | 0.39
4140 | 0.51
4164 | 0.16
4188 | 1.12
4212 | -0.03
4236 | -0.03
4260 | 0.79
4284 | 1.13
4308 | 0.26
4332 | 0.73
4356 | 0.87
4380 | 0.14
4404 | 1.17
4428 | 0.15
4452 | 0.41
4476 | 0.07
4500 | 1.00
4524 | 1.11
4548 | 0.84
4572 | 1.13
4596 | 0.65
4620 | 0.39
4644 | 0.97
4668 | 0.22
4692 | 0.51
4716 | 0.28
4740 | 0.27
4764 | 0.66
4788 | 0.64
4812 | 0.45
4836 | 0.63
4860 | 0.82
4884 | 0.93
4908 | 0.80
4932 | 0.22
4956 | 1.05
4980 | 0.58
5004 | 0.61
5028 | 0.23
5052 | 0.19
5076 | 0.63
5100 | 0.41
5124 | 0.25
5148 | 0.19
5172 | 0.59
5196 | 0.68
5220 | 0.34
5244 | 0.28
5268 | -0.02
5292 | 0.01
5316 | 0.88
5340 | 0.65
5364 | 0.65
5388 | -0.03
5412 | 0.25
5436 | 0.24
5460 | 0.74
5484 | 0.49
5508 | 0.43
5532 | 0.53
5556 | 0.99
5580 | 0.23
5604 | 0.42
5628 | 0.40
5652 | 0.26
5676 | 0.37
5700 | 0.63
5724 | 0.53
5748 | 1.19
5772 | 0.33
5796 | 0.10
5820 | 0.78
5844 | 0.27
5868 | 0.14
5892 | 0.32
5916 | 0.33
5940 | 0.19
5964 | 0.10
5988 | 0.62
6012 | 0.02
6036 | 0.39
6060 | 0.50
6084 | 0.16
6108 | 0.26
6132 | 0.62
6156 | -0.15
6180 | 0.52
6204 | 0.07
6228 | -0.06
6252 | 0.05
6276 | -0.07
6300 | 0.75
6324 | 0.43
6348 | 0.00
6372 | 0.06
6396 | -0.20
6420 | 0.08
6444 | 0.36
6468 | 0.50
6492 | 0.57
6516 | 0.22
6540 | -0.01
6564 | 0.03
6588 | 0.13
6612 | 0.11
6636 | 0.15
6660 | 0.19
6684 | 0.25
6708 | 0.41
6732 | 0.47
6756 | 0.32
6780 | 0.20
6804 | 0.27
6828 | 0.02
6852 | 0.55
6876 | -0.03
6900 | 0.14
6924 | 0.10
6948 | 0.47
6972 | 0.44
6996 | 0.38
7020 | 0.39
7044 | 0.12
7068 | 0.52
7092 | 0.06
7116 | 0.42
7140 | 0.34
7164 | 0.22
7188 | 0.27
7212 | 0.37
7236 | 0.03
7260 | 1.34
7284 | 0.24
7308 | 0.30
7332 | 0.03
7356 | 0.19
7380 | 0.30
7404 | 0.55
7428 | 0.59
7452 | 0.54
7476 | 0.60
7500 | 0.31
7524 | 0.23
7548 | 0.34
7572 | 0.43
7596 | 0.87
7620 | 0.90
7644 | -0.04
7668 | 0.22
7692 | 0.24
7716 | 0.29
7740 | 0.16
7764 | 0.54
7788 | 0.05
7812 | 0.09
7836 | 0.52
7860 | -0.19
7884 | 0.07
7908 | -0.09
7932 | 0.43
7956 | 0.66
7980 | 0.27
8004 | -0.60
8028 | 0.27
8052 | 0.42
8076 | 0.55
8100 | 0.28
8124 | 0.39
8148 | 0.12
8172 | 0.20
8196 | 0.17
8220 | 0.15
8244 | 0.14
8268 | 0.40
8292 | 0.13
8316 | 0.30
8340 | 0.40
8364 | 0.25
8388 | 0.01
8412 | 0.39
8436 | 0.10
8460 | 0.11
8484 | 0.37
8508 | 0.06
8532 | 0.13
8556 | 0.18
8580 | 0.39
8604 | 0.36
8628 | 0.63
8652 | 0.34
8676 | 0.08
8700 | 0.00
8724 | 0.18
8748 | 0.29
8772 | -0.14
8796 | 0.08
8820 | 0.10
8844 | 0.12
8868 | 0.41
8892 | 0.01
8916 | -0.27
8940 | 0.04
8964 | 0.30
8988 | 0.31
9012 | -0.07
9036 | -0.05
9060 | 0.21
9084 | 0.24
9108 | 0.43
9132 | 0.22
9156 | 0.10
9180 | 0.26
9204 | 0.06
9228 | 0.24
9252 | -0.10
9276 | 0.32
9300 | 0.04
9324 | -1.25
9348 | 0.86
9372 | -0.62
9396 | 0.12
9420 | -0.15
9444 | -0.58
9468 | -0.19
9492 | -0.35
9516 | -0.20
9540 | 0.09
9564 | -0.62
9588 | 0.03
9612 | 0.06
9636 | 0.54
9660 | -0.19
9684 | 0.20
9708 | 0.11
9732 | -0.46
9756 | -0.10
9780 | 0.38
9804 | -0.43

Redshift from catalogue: 0.104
